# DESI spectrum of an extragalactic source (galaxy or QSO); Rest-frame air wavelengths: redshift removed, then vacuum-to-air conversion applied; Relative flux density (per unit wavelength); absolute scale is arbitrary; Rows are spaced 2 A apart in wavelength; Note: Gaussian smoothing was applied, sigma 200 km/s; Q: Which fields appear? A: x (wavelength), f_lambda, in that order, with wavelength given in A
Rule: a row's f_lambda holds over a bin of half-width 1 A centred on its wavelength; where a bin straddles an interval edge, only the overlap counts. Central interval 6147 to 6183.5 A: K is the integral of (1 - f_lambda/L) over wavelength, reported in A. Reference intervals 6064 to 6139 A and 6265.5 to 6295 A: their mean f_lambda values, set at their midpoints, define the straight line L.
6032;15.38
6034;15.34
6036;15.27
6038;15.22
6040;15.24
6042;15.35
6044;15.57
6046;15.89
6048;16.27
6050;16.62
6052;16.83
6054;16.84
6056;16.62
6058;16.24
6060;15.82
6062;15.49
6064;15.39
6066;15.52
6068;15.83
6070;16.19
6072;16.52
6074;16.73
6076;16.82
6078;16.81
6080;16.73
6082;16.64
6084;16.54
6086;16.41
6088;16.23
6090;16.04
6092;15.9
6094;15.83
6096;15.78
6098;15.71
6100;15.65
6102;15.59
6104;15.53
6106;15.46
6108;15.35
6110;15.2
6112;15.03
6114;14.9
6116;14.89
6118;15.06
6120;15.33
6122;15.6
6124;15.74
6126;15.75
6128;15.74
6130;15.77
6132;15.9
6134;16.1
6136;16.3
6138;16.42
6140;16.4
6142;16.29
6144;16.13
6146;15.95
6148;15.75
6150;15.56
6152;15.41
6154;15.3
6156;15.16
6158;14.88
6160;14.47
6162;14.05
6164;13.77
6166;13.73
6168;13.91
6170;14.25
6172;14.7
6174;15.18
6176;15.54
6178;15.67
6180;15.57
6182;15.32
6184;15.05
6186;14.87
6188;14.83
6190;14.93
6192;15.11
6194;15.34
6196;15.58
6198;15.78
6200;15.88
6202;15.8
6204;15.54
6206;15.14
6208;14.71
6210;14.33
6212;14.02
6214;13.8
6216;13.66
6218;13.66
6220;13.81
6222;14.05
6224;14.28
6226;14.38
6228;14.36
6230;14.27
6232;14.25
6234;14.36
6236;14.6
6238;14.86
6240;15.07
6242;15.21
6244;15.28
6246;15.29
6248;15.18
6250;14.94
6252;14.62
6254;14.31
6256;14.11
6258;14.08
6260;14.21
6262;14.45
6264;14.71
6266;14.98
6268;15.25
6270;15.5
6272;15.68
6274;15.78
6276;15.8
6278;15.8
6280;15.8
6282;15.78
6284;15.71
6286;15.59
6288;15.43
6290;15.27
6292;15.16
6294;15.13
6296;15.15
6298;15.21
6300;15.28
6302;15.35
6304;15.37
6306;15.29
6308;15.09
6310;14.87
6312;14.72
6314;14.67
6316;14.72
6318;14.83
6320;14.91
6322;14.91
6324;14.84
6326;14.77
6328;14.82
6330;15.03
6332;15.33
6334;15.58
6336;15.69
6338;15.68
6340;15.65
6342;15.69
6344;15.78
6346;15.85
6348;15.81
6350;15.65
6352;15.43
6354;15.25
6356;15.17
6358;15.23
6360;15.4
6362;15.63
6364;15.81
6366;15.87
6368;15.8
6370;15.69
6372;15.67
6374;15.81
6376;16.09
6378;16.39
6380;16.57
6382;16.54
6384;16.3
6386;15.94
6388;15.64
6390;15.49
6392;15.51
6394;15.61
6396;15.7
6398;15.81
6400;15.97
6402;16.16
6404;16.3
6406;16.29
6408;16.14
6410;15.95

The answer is 2.0 A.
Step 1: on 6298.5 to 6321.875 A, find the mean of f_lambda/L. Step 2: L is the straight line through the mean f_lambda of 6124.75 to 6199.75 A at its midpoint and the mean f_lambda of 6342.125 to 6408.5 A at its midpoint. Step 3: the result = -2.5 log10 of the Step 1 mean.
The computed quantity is 0.05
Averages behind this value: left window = 15.3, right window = 15.8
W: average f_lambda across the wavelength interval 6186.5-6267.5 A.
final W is 14.7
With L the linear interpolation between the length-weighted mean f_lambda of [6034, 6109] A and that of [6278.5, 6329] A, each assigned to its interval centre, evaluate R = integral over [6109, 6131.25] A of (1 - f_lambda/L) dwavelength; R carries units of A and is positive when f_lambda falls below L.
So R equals 0.6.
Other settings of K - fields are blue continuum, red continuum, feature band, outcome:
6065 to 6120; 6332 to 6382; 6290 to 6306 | 0.53 A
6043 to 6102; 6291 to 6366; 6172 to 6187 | 0.50 A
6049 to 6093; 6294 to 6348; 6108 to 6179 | 3.01 A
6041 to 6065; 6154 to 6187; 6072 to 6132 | -1.14 A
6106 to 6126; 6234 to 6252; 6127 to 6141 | -0.79 A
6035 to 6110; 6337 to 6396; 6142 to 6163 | 0.82 A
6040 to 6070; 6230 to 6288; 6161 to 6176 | 1.11 A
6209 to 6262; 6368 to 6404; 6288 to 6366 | 0.36 A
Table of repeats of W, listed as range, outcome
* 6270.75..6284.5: 15.8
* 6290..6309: 15.2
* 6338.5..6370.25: 15.6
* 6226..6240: 14.5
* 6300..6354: 15.2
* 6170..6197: 15.2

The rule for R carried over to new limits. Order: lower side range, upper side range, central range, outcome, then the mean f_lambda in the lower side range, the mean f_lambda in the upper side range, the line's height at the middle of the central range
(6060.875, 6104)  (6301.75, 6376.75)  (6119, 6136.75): 0.2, 16.1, 15.4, 16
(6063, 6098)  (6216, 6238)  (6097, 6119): 0.7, 16.2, 14.2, 15.8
